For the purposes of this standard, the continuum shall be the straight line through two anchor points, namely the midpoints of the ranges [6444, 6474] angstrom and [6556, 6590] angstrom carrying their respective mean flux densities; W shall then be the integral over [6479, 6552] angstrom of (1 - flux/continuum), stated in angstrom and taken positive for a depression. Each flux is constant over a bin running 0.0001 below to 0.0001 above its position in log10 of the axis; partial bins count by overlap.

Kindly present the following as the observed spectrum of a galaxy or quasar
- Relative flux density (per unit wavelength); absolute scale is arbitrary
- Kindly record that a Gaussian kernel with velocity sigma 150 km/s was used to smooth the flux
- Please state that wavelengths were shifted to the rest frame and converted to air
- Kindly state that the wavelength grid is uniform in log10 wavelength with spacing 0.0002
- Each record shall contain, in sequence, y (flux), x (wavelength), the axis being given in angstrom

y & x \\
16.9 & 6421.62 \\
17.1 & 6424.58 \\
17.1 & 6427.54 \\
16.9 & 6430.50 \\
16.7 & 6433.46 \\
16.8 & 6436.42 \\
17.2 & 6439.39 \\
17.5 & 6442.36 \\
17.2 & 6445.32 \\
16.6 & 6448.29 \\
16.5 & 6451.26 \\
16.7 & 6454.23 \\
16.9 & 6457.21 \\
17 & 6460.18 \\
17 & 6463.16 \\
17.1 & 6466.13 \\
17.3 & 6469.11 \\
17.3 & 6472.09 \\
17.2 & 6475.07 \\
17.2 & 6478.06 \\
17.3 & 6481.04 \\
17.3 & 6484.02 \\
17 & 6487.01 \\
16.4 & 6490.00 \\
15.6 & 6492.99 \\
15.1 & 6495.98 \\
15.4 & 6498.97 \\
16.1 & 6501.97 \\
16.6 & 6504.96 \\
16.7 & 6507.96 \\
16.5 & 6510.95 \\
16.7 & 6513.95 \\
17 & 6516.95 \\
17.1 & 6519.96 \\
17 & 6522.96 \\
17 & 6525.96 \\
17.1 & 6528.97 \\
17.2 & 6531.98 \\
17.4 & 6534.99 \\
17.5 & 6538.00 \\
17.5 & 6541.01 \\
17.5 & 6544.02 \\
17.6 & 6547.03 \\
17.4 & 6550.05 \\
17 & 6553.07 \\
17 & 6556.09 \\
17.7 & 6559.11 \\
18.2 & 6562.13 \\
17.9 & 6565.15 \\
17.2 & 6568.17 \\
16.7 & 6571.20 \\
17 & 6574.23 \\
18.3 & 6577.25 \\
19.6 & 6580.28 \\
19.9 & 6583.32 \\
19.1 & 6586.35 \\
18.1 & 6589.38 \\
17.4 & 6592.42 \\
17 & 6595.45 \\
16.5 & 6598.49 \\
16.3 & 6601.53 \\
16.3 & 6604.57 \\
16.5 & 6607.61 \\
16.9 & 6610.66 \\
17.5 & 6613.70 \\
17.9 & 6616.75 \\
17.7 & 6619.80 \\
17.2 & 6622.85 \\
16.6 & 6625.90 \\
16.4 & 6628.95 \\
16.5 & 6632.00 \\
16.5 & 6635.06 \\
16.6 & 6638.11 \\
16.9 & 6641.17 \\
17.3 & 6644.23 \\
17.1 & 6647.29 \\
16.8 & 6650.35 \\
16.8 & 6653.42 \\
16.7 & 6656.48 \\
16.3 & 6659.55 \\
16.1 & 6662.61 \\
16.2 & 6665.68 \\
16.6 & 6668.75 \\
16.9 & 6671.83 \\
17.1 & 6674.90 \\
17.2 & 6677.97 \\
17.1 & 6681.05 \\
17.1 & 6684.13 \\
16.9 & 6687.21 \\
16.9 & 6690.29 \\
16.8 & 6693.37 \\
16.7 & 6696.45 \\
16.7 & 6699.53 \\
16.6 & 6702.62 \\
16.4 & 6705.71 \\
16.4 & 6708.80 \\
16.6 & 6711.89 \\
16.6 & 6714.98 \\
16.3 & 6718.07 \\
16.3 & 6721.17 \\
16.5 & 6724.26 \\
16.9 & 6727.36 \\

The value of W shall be 2.9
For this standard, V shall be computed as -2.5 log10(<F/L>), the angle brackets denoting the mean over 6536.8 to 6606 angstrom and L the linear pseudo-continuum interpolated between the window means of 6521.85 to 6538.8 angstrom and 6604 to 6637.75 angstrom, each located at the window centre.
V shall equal -0.03 mag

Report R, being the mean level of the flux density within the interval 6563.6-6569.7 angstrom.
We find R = 17.6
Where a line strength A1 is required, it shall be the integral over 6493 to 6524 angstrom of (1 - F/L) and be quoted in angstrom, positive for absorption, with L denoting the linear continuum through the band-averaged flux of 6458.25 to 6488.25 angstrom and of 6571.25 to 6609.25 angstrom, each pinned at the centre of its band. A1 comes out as 1.7 angstrom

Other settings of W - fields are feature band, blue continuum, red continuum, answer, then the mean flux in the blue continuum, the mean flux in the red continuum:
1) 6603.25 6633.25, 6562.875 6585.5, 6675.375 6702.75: 1.2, 18.1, 16.9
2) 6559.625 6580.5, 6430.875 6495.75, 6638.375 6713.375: -1.1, 16.9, 16.8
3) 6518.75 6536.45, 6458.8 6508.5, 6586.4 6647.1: -0.4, 16.7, 17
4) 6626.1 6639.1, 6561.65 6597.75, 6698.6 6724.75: 0.7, 18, 16.5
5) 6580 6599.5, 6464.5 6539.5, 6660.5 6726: -1.7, 16.8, 16.7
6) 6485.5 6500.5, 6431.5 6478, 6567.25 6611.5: 1.1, 17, 17.5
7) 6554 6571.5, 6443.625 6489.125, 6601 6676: -0.6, 17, 16.8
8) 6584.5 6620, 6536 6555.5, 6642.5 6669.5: -0.5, 17.4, 16.7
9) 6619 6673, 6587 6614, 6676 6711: 0.6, 17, 16.8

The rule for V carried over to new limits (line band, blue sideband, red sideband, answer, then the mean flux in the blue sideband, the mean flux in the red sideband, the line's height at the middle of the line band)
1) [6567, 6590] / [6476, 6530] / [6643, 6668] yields -0.101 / 16.6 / 16.7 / 16.6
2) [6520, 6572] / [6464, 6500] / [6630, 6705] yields -0.040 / 16.7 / 16.8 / 16.7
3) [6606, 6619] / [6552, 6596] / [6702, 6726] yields 0.018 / 17.9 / 16.5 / 17.5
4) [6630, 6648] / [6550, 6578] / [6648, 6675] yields 0.000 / 17.4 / 16.6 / 16.8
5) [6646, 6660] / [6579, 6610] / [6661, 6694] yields 0.018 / 17.6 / 16.8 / 17.1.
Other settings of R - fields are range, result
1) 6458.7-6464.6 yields 17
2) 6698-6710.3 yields 16.5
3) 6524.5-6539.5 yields 17.2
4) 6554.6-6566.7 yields 17.7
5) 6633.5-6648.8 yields 16.9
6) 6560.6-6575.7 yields 17.4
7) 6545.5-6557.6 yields 17.2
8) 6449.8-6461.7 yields 16.8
